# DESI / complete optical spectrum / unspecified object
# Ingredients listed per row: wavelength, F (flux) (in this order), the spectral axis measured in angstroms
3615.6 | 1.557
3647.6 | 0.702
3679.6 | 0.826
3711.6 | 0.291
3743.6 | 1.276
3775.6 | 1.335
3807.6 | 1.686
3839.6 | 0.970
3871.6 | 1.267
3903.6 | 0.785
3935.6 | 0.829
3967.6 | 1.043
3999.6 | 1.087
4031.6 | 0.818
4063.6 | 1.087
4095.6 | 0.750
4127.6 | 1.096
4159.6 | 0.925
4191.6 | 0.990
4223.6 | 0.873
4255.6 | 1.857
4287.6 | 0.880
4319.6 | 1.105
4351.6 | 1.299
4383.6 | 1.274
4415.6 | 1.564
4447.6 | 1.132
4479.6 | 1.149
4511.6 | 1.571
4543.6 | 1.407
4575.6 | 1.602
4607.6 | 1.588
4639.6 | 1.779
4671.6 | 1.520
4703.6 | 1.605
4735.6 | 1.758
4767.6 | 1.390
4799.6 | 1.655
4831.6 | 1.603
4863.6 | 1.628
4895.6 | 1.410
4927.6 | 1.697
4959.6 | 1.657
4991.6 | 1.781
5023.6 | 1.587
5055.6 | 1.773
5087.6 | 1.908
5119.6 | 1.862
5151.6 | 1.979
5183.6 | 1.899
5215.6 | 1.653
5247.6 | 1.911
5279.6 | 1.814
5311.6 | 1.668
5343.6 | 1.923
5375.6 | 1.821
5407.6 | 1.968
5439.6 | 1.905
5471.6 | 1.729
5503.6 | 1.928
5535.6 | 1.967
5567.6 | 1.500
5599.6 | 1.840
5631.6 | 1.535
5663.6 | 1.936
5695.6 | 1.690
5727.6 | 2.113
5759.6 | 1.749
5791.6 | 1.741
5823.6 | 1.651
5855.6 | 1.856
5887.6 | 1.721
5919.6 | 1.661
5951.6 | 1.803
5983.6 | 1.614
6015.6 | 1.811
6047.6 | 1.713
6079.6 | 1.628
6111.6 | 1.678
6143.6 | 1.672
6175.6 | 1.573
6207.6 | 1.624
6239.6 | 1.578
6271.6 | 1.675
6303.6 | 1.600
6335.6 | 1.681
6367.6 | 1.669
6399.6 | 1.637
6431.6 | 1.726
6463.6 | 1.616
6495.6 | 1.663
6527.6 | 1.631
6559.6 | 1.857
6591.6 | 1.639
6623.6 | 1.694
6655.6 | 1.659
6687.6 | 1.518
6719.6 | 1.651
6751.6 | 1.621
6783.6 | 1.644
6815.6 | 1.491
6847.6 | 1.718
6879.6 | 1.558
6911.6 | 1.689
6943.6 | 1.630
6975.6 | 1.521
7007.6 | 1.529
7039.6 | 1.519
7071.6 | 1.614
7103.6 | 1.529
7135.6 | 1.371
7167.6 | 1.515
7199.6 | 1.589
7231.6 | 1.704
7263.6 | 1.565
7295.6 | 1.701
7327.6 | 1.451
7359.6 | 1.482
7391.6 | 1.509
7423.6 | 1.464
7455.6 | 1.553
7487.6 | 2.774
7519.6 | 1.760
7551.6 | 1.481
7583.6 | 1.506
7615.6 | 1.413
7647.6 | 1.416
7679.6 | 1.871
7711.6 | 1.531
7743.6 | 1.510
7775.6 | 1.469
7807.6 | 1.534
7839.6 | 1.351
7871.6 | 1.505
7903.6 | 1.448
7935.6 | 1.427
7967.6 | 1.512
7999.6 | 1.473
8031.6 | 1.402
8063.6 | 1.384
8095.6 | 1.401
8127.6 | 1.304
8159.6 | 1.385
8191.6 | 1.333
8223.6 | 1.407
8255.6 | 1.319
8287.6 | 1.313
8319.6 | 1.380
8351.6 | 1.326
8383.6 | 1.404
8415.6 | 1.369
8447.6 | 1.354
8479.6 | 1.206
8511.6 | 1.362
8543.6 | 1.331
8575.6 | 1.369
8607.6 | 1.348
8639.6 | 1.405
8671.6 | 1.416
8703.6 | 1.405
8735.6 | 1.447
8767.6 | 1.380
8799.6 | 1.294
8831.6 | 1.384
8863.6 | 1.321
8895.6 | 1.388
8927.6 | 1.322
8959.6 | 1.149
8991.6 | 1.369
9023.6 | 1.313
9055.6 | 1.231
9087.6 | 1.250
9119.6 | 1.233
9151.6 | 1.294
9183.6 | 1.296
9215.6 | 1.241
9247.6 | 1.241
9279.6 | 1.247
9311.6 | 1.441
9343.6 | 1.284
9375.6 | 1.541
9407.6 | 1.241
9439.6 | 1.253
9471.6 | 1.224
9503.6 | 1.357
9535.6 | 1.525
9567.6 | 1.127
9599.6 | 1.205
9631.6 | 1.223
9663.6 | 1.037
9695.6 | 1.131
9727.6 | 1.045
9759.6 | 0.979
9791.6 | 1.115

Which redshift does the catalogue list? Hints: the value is 0.141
